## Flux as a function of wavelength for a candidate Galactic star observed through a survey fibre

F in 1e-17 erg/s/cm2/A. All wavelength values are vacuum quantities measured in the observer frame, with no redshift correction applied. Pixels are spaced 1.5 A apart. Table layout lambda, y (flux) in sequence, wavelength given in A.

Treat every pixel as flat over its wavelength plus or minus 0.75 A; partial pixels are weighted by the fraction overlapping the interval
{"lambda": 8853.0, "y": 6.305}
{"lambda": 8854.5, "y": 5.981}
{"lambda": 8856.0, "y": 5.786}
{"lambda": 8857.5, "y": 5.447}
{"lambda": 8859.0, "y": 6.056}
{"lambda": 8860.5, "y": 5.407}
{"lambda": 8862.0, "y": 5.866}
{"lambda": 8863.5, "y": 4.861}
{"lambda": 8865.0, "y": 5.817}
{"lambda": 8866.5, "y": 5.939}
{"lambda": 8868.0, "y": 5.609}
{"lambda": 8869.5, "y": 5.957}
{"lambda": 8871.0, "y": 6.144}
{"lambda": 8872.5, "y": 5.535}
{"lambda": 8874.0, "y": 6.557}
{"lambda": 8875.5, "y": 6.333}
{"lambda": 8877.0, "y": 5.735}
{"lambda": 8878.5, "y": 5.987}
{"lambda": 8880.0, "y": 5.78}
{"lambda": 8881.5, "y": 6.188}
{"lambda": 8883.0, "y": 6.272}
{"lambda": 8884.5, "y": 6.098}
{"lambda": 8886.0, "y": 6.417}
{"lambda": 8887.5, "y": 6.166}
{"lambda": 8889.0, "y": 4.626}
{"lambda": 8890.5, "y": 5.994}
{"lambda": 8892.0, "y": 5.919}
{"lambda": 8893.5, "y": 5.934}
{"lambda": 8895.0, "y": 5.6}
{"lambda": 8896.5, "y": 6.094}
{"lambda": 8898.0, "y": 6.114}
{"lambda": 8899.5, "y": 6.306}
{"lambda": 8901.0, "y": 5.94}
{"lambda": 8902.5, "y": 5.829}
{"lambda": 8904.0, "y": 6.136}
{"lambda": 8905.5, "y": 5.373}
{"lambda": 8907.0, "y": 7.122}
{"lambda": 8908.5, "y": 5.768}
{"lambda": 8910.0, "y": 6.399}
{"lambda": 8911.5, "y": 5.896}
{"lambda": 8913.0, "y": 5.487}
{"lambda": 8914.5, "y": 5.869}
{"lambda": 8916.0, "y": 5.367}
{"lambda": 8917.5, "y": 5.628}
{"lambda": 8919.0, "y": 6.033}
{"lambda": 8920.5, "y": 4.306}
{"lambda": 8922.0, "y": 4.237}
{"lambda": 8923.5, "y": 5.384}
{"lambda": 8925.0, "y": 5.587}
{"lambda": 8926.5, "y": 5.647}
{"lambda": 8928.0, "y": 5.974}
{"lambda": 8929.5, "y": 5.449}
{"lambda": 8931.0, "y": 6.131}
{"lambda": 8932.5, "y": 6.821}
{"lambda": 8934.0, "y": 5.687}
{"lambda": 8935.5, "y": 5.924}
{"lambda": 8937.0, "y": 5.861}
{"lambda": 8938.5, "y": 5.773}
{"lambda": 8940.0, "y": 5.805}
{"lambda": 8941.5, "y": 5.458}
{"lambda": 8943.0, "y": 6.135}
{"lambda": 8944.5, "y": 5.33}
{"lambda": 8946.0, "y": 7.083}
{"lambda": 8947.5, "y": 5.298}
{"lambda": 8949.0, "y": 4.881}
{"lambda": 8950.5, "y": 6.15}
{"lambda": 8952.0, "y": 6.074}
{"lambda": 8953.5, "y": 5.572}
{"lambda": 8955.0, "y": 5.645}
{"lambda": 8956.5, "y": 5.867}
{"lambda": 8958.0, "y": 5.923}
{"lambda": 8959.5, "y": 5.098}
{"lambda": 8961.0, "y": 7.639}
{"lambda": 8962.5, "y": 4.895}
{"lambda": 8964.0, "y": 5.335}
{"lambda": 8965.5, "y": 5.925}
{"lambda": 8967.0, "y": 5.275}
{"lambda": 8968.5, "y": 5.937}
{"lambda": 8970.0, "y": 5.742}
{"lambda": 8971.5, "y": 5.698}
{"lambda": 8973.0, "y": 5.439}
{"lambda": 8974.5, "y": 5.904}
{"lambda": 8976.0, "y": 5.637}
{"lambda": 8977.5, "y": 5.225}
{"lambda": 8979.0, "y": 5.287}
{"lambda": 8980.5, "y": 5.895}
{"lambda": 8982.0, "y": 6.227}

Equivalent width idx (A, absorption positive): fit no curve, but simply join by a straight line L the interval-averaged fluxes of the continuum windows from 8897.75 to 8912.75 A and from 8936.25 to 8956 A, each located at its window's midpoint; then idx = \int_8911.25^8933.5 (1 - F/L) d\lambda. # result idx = 1.4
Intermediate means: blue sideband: 6.07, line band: 5.58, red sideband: 5.78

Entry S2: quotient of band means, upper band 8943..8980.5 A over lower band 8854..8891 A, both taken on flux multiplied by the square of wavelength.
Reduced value 0.99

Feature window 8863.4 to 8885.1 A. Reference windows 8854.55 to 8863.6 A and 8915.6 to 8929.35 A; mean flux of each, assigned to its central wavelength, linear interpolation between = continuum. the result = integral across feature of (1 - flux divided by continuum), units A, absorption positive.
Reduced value -1.4 A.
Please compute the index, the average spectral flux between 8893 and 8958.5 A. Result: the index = 5.79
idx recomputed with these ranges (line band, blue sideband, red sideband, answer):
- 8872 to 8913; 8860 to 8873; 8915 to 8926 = -3.93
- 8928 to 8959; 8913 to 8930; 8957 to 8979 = -1.70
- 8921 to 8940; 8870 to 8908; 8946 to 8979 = 0.45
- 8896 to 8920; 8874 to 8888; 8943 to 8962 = 0.38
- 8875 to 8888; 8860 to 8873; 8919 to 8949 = -0.96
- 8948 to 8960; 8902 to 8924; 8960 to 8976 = 0.17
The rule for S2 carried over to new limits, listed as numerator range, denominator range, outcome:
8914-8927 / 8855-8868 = 0.95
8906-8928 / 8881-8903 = 0.95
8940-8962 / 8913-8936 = 1.05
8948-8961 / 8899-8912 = 0.96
